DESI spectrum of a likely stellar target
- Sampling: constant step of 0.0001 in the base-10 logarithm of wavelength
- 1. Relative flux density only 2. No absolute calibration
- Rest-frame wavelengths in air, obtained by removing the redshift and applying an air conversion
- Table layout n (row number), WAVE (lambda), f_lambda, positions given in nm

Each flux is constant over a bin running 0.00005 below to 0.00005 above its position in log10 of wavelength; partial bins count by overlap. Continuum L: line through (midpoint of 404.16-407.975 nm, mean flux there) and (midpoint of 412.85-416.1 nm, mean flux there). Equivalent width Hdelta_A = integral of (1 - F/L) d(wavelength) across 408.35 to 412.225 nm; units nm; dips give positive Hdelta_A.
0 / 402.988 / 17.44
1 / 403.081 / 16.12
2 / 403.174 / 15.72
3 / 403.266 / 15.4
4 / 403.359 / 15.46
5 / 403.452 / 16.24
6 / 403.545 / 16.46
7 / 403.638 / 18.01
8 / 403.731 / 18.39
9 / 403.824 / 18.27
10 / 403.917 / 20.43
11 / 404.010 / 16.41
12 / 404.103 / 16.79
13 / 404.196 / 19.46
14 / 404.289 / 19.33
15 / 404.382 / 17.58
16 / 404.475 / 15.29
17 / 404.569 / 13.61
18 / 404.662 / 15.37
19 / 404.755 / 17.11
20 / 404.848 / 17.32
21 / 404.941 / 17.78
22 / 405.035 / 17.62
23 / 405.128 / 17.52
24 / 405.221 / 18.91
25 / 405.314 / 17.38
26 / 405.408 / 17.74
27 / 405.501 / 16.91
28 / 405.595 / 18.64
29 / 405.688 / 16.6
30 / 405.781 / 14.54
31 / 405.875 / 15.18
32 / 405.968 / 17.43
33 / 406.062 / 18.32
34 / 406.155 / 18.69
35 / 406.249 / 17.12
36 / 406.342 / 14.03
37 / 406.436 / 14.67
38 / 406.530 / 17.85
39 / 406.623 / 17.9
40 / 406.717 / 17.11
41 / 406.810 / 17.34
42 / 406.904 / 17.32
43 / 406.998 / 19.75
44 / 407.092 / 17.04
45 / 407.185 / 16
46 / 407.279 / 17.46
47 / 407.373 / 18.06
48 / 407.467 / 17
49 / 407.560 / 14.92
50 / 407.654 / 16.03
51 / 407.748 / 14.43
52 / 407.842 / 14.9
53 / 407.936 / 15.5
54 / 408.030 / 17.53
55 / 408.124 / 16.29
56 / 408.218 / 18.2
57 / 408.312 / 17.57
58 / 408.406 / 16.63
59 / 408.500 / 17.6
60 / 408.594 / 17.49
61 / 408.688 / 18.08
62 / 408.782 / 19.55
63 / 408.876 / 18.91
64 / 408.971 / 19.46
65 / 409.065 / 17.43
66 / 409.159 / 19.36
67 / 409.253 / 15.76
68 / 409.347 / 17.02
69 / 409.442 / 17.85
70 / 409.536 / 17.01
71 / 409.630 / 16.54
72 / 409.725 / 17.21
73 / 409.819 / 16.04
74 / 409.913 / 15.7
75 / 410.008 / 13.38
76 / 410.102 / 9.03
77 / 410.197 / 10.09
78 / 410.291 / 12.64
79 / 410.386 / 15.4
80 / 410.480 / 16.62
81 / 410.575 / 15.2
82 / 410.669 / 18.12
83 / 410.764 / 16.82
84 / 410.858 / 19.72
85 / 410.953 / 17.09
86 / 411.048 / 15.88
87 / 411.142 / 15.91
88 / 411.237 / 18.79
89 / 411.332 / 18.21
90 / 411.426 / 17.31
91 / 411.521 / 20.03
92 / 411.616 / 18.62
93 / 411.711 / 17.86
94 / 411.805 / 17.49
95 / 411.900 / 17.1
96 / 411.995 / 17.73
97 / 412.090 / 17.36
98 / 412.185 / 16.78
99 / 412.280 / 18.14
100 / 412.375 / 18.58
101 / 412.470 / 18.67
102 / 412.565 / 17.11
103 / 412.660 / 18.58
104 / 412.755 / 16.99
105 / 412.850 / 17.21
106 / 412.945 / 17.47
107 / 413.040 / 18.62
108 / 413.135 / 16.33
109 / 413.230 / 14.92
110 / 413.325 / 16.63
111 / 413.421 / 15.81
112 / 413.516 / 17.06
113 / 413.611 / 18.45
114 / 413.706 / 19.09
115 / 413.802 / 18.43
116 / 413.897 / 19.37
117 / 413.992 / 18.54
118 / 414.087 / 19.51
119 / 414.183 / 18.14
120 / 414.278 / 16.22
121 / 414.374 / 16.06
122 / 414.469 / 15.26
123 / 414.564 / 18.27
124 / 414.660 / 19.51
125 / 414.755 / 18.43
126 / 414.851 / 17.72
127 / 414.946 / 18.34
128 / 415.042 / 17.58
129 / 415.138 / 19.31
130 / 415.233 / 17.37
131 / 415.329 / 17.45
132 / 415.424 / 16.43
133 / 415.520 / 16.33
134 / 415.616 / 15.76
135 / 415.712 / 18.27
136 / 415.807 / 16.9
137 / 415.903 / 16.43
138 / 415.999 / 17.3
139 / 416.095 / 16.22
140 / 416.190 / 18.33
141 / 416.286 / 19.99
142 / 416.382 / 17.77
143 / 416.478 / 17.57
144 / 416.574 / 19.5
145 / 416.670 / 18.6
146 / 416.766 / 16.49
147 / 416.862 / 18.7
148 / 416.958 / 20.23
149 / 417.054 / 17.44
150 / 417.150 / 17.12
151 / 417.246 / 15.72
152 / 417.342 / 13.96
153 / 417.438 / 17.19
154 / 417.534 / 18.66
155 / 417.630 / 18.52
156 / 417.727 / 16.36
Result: 0.07 nm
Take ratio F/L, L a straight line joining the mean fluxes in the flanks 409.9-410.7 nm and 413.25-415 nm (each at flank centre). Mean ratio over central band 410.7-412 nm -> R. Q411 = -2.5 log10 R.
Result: -0.19 mag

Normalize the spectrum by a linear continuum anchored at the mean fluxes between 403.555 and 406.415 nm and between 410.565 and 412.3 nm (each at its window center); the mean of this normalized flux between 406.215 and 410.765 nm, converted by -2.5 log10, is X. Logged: 0.06 mag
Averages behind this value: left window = 17.2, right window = 17.6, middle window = 16.5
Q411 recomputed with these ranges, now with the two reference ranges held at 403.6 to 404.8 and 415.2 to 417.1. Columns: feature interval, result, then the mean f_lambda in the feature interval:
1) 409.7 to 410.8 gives 0.20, 14.6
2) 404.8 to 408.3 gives 0.03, 17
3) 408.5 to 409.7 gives -0.02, 17.8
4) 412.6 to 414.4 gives 0.00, 17.6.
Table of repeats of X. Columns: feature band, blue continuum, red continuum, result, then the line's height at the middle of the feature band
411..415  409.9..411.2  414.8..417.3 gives -0.09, 16.2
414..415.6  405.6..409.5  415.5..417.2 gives 0.00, 17.6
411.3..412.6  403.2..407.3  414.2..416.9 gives -0.03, 17.4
